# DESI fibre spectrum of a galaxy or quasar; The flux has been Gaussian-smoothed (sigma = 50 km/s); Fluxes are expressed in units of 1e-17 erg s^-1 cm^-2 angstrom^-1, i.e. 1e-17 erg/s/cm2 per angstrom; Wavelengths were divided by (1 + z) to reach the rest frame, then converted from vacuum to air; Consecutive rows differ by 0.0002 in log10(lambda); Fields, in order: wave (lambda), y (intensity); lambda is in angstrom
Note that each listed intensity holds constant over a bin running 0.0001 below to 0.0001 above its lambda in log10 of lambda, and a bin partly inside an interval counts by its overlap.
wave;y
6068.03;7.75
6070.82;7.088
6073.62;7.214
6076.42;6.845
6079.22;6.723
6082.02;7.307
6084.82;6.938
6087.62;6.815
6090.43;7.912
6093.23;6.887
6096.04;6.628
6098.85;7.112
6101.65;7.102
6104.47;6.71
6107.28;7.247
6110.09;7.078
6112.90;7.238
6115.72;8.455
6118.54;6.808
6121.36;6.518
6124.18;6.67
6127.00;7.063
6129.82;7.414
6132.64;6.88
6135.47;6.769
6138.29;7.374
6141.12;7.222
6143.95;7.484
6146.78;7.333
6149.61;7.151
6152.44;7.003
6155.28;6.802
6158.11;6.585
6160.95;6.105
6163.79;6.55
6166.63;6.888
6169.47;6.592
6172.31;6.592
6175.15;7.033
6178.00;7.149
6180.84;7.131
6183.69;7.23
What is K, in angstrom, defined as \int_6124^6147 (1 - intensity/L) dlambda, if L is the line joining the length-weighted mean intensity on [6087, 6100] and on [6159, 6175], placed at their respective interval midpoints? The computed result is -1.2 angstrom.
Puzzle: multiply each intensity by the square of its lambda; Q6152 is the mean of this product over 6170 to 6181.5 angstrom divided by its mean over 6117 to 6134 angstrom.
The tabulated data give 1.02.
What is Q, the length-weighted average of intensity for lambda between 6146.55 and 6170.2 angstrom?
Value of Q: 6.76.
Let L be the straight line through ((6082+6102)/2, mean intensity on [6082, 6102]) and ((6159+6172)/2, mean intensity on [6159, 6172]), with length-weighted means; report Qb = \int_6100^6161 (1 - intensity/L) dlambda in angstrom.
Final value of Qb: -2.5 angstrom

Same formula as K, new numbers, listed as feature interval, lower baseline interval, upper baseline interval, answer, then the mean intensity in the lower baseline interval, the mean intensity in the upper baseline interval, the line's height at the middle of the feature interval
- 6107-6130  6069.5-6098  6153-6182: -0.8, 7.03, 6.75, 6.92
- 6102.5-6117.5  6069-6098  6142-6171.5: -0.7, 7.05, 6.85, 6.98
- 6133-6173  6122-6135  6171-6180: 0.3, 6.96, 6.94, 6.95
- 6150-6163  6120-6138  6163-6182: 0.4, 6.92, 6.86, 6.88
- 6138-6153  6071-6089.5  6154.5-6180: -1.1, 7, 6.71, 6.78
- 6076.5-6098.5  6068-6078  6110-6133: 0.4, 7.14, 7.14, 7.14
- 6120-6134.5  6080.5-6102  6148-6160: 0.1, 7.09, 6.86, 6.96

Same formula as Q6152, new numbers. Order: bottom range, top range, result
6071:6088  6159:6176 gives 0.97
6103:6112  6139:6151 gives 1.05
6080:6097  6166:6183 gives 1.00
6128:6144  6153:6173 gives 0.93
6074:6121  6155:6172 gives 0.95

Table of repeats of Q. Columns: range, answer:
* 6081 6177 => 7.01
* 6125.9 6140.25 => 7.11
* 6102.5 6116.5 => 7.28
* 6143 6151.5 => 7.3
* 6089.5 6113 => 7.08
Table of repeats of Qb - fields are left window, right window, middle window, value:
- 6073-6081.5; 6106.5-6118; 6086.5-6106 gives 0.5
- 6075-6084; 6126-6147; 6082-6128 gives -0.1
